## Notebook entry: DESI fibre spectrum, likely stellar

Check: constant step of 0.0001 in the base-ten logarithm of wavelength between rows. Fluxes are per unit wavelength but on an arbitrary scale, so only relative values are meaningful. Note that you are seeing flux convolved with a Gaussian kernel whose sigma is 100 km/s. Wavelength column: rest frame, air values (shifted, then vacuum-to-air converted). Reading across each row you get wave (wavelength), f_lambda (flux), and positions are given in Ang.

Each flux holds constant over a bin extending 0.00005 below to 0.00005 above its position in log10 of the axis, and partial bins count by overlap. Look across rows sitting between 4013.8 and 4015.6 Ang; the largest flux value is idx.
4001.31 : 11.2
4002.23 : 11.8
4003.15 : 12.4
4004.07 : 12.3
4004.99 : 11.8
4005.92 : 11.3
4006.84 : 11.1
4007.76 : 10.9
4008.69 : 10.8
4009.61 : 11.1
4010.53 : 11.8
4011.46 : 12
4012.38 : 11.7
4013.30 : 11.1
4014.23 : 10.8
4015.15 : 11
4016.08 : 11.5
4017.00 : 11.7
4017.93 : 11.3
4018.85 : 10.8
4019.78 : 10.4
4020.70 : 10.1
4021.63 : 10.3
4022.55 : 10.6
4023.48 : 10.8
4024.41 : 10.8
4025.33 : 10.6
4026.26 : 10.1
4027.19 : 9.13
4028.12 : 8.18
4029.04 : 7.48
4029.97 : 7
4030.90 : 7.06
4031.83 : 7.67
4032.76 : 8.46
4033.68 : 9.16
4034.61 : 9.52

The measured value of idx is 11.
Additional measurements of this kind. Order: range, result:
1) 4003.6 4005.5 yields 12.3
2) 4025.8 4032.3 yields 10.1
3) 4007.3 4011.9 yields 12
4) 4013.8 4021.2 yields 11.7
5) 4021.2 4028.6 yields 10.8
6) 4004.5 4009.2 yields 11.8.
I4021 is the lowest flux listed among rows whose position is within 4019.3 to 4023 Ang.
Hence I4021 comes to 10.1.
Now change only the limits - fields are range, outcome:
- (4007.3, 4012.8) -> 10.8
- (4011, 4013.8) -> 11.1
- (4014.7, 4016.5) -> 11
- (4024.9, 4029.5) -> 7.48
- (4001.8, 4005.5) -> 11.8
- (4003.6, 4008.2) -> 10.9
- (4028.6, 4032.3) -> 7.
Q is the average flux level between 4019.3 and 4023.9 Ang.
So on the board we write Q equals 10.4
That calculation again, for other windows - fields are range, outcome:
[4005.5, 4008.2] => 11.1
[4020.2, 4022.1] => 10.2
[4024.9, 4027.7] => 9.88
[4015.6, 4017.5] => 11.6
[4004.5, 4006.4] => 11.5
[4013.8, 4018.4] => 11.3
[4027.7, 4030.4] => 7.57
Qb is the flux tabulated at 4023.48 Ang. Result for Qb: 10.8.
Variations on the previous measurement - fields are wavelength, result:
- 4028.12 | 8.18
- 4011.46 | 12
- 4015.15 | 11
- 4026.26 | 10.1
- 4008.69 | 10.8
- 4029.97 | 7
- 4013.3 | 11.1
